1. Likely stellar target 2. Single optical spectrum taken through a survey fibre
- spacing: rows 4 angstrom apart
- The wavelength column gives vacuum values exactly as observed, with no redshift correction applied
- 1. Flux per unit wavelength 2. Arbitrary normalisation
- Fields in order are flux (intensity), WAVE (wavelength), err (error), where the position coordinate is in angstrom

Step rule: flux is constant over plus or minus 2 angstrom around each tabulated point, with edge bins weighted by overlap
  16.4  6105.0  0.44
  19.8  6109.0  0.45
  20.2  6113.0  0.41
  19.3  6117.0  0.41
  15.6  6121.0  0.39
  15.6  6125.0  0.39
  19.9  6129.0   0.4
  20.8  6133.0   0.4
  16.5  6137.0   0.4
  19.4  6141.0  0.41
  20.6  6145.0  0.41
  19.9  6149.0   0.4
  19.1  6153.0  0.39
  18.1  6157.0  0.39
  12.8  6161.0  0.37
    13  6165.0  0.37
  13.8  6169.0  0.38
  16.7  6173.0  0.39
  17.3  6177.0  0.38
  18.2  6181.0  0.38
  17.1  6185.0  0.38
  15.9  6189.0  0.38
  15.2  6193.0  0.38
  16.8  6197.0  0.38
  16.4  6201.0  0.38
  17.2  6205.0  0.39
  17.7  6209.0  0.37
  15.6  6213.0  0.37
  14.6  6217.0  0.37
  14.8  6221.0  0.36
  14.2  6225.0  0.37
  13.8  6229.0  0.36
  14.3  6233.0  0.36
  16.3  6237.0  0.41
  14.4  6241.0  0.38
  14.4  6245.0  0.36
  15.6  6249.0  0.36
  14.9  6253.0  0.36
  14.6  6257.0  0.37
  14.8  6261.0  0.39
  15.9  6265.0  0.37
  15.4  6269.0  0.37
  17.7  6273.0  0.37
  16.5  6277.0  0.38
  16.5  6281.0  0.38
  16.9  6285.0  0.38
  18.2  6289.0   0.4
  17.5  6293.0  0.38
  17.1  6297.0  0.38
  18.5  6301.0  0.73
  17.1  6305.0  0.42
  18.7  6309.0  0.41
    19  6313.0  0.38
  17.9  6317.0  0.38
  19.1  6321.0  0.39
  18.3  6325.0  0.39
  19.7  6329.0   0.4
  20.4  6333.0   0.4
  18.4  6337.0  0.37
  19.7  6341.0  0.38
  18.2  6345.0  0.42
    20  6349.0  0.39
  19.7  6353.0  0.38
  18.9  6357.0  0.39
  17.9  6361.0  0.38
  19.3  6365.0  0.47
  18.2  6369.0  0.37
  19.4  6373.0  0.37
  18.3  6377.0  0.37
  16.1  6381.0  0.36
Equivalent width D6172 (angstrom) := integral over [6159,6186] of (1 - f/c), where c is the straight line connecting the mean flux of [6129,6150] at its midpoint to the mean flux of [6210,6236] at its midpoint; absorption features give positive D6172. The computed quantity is 3.1 angstrom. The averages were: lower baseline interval 19.5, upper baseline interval 14.7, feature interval 15.5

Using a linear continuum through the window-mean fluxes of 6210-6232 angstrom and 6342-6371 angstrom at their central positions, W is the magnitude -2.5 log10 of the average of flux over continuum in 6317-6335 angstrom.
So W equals -0.07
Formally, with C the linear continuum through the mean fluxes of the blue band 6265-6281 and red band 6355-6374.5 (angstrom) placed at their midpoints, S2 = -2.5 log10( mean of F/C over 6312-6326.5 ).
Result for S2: -0.06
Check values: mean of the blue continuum 16.5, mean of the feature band 18.6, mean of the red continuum 18.7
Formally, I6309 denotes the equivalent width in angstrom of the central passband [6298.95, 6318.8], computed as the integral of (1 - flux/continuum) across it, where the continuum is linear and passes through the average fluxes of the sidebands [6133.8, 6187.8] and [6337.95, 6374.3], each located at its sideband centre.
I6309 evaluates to 0.3 angstrom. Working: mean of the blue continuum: 17.2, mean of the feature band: 18.2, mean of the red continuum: 19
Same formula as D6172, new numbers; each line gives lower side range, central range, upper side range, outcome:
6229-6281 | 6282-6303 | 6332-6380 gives -1.1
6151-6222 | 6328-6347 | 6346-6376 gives -0.7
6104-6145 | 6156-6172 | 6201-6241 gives 2.7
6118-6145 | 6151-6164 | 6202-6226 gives 0.8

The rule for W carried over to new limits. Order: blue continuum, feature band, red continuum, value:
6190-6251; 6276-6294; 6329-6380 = 0.001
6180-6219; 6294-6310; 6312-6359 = 0.040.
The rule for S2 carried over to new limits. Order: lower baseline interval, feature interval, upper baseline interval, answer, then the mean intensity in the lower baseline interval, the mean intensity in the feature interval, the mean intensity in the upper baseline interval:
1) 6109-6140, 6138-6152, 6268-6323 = -0.08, 18.4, 19.7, 17.6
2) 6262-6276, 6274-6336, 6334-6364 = -0.04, 16.2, 18.1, 19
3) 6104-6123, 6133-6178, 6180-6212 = 0.02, 18.4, 17.2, 16.7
